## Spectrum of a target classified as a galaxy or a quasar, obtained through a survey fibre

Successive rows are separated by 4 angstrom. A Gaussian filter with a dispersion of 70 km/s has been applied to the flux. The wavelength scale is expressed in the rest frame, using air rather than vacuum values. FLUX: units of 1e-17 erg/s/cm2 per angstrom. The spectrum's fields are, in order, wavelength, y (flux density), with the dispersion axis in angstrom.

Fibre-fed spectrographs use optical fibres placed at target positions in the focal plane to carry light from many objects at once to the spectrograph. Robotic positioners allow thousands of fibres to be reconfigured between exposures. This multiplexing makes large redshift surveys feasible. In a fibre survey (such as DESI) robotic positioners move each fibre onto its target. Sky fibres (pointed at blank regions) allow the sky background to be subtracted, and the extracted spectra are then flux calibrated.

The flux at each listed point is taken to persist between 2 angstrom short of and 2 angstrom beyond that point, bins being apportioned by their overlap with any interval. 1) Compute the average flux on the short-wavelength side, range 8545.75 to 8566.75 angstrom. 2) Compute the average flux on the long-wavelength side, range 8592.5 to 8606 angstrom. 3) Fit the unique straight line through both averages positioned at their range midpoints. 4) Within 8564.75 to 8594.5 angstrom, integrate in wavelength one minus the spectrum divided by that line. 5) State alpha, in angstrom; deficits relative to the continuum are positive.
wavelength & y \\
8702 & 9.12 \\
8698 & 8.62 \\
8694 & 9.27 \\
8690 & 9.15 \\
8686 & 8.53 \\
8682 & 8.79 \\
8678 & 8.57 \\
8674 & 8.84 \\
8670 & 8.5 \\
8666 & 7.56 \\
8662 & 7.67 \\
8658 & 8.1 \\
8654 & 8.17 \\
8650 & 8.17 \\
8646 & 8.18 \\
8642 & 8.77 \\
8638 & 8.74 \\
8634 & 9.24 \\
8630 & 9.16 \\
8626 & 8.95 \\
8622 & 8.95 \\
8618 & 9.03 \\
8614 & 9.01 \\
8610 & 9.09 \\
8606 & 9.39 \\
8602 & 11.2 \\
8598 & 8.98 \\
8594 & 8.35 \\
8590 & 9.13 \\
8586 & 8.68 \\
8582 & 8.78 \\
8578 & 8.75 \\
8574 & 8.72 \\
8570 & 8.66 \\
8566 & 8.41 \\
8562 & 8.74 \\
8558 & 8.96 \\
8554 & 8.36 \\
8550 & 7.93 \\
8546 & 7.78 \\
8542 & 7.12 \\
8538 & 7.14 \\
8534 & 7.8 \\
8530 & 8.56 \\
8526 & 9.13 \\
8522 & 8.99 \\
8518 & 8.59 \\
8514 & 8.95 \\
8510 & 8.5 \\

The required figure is 1.0 angstrom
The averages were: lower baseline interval 8.41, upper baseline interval 9.54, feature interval 8.71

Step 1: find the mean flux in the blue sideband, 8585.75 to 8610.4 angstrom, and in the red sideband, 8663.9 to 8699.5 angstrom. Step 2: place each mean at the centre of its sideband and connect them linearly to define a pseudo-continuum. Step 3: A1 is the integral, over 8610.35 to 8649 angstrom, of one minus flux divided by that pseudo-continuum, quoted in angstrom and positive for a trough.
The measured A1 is 0.77 angstrom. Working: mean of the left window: 9.31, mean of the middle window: 8.88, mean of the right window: 8.65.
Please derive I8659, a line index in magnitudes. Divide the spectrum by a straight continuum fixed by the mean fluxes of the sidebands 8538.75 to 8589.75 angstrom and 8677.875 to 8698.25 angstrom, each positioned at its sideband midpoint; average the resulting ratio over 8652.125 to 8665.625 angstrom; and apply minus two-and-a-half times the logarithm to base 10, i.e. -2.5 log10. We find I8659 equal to 0.11 mag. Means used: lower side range 8.4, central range 7.93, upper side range 8.86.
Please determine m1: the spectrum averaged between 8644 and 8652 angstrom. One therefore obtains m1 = 8.18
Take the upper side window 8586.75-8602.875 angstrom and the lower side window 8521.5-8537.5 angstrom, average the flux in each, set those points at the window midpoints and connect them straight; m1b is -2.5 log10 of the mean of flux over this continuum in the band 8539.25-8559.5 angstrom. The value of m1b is 0.09 mag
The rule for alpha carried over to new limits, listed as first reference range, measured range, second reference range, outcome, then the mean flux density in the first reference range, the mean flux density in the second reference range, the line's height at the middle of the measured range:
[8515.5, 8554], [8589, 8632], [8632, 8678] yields -4.8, 8.14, 8.37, 8.28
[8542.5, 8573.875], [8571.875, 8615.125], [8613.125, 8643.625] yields -2.1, 8.36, 8.98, 8.67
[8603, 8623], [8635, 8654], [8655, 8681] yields 0.4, 9.21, 8.23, 8.65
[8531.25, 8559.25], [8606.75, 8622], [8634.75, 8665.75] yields -1.8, 7.86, 8.26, 8.12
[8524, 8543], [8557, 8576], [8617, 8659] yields -1.1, 7.99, 8.68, 8.21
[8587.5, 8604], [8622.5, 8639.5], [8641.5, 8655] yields -0.7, 9.39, 8.28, 8.65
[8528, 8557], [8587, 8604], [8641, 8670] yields -3.0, 7.85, 8.09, 7.97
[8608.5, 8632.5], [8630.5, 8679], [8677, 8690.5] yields 2.6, 9.03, 8.73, 8.87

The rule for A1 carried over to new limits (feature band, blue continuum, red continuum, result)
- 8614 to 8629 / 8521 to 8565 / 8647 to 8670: -1.7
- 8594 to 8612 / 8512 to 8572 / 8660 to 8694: -2.4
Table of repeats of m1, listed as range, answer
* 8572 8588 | 8.73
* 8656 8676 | 8.13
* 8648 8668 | 7.93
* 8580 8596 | 8.73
